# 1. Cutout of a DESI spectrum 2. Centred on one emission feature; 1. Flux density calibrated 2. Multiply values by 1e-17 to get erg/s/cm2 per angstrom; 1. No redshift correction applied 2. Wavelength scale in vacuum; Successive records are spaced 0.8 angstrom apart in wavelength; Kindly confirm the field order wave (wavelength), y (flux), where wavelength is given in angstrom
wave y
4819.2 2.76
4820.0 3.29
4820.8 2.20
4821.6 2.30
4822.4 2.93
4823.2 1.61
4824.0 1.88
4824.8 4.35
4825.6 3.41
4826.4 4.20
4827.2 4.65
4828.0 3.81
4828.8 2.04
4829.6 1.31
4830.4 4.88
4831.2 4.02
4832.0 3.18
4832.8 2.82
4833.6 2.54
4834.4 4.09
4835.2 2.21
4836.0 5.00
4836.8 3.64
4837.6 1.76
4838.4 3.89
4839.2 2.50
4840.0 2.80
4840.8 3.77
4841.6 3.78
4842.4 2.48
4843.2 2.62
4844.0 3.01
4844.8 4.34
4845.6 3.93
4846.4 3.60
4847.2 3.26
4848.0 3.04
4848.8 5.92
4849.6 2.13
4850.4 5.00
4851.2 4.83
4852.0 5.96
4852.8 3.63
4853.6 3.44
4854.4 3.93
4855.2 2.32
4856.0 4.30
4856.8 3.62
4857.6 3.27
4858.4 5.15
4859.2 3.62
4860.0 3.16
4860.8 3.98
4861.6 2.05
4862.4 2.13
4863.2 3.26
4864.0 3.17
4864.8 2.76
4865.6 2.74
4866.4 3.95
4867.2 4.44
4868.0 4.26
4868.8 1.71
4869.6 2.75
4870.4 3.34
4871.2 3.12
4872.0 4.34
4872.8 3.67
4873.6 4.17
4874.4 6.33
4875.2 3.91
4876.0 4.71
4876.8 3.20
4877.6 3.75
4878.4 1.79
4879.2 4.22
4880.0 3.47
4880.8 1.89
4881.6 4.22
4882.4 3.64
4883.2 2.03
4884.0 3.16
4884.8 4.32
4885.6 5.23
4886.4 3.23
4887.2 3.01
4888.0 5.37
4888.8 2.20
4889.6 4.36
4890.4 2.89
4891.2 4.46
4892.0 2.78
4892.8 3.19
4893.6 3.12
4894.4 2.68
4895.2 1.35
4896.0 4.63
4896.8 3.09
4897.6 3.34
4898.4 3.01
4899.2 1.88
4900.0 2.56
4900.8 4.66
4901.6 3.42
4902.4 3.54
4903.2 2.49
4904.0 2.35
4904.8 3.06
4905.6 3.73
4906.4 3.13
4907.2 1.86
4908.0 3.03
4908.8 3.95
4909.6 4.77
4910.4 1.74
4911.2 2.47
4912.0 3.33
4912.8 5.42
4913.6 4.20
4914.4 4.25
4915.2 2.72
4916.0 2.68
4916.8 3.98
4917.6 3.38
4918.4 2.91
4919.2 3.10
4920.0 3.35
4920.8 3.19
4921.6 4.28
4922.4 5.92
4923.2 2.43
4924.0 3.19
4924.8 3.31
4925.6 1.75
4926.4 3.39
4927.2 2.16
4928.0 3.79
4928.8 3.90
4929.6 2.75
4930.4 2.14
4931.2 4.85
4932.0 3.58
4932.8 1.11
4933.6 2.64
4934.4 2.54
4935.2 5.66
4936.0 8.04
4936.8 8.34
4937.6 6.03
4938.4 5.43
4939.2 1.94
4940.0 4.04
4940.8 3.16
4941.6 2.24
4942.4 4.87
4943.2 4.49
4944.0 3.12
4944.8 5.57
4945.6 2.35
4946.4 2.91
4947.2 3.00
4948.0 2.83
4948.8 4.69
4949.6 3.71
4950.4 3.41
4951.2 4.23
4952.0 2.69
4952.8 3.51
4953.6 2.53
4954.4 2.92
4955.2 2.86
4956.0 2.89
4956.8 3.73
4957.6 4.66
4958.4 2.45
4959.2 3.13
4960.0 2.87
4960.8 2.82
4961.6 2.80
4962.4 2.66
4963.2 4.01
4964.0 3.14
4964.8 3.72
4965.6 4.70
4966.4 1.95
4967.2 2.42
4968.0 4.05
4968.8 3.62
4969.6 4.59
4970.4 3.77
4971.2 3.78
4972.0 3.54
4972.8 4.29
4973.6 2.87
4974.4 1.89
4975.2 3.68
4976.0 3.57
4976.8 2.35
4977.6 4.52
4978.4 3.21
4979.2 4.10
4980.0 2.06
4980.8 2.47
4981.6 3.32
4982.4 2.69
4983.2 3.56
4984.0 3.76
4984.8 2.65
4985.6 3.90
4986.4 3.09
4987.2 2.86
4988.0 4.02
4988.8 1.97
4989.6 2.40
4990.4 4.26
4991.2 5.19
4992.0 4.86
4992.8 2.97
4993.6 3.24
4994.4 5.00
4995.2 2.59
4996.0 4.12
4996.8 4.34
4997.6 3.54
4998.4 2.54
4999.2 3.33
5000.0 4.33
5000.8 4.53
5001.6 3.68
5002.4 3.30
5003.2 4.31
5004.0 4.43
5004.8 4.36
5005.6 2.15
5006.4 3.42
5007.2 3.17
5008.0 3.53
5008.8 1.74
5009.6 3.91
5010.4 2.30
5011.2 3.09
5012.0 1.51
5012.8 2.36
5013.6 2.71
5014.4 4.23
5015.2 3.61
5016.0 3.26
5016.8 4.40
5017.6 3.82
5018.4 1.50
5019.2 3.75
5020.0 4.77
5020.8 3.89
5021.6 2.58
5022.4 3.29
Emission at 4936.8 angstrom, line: H-gamma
